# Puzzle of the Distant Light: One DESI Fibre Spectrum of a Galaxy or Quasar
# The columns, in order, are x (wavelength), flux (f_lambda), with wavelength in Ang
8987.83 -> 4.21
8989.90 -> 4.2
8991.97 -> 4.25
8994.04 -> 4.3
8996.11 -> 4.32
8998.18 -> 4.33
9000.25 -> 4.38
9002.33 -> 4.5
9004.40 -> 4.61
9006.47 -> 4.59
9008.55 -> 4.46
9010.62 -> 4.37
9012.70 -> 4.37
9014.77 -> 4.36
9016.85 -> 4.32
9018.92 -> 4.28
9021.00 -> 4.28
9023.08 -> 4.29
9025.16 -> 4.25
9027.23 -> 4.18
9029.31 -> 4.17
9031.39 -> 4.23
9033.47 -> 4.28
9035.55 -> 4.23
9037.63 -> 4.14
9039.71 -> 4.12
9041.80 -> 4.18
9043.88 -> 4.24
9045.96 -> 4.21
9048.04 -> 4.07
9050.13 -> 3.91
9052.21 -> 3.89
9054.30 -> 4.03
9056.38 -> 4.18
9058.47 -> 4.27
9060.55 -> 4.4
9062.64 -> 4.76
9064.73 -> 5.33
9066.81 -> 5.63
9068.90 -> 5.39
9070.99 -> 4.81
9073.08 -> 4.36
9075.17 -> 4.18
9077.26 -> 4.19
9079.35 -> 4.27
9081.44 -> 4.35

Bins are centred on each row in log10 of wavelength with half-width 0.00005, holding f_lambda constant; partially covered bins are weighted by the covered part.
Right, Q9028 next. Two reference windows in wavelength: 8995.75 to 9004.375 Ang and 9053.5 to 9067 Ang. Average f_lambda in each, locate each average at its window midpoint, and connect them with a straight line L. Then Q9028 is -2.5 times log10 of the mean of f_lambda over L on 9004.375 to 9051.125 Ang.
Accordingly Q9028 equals 0.06 mag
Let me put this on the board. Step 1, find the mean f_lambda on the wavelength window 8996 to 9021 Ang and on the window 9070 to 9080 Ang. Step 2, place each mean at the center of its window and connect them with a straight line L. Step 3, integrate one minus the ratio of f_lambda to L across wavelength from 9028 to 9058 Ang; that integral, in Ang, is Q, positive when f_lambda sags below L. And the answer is 1.7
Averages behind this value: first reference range 4.41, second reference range 4.36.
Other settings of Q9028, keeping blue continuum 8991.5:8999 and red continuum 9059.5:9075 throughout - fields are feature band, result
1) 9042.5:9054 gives 0.169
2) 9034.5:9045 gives 0.122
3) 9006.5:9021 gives 0.022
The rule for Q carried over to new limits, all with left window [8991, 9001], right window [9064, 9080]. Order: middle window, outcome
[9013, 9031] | 0.82 Ang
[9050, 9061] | 1.32 Ang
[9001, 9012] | -0.30 Ang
